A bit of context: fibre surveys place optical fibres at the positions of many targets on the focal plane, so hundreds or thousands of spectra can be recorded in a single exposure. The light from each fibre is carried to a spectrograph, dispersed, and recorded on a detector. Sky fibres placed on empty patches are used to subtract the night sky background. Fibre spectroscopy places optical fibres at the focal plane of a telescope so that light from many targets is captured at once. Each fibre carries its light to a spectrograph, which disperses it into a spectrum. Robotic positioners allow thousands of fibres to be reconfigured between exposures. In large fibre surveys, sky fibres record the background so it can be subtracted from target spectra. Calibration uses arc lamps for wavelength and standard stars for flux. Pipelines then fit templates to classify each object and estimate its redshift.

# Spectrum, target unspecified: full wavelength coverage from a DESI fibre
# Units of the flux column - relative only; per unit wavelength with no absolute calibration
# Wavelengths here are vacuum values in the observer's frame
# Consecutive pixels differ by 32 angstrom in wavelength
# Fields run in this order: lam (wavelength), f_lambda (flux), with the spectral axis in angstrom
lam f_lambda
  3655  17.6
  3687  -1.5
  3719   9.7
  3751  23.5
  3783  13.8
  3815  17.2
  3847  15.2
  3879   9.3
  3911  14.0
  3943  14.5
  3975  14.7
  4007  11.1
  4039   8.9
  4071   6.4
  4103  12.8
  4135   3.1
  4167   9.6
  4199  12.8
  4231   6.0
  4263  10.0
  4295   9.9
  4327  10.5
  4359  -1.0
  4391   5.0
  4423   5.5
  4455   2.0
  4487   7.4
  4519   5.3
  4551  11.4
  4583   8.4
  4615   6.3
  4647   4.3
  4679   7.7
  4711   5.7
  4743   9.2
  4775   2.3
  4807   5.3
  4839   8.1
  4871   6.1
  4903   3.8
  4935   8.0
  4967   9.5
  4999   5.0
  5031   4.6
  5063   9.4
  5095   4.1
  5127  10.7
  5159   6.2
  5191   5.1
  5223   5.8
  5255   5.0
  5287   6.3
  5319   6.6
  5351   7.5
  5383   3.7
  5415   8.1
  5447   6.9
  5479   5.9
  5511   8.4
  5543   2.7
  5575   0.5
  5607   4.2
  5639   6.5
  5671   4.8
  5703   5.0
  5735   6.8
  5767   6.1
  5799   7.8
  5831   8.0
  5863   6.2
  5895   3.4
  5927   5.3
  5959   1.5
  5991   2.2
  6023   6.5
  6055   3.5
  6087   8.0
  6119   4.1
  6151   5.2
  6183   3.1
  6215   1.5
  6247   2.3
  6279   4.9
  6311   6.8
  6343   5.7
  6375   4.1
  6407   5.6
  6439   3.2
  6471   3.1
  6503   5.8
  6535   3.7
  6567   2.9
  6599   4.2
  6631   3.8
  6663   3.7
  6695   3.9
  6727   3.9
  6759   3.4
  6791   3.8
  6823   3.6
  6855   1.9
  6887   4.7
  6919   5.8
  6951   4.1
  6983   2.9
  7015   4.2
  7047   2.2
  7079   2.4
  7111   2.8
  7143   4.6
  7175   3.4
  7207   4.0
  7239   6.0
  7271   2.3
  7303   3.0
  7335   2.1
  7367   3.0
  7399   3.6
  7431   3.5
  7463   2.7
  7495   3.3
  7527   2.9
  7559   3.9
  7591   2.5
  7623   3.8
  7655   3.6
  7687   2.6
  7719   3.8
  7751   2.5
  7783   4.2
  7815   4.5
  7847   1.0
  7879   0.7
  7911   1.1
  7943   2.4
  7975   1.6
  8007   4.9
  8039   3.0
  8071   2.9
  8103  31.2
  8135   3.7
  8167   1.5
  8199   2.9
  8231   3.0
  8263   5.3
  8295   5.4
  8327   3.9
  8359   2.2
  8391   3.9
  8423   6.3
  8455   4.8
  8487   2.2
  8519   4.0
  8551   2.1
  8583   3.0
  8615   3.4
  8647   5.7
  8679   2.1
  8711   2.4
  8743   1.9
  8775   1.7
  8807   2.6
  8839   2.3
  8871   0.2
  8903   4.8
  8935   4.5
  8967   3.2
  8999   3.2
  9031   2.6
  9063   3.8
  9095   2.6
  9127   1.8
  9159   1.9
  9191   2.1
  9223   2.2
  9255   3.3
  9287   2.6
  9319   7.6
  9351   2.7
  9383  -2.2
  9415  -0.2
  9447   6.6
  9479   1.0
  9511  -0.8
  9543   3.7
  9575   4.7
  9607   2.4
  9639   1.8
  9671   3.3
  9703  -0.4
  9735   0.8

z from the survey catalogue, 1.18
